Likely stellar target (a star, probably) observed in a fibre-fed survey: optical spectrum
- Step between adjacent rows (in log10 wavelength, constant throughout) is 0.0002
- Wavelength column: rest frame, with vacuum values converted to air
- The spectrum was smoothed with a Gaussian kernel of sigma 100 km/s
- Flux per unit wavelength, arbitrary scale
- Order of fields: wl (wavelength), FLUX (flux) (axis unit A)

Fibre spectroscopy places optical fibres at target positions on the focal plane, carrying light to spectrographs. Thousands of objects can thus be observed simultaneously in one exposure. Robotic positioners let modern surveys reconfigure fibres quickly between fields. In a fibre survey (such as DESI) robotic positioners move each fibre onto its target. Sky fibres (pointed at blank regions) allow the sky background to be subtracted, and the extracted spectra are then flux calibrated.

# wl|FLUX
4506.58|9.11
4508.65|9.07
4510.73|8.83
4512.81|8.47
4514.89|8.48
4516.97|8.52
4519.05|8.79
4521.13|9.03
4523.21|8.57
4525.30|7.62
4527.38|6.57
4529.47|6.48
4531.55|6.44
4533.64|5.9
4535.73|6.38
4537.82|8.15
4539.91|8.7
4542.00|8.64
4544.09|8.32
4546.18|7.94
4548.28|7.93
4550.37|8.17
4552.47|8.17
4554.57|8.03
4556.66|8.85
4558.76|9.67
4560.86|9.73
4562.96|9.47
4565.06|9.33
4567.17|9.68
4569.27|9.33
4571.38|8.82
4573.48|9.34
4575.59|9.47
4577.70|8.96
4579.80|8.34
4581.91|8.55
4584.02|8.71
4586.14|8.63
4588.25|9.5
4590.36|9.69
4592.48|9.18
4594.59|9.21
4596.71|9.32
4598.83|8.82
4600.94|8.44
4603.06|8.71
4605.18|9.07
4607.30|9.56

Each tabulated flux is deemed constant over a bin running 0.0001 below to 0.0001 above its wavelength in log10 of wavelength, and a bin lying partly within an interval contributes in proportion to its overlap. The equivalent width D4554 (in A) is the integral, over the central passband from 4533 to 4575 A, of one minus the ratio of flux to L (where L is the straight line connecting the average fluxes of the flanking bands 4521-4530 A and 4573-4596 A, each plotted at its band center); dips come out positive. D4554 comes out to -1.3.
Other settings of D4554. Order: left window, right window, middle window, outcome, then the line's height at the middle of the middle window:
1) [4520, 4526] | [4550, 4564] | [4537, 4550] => 0.7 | 8.73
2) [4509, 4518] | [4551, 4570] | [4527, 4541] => 3.0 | 8.83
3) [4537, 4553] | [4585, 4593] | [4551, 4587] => -0.9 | 8.79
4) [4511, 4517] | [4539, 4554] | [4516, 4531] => 1.0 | 8.44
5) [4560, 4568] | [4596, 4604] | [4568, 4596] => 0.3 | 9.17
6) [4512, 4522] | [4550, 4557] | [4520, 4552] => 3.0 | 8.45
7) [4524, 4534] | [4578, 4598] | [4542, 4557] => -1.4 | 7.5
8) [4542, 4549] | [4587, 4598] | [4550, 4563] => -0.6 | 8.44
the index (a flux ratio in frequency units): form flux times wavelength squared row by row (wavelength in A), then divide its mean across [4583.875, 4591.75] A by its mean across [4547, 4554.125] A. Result 1.16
